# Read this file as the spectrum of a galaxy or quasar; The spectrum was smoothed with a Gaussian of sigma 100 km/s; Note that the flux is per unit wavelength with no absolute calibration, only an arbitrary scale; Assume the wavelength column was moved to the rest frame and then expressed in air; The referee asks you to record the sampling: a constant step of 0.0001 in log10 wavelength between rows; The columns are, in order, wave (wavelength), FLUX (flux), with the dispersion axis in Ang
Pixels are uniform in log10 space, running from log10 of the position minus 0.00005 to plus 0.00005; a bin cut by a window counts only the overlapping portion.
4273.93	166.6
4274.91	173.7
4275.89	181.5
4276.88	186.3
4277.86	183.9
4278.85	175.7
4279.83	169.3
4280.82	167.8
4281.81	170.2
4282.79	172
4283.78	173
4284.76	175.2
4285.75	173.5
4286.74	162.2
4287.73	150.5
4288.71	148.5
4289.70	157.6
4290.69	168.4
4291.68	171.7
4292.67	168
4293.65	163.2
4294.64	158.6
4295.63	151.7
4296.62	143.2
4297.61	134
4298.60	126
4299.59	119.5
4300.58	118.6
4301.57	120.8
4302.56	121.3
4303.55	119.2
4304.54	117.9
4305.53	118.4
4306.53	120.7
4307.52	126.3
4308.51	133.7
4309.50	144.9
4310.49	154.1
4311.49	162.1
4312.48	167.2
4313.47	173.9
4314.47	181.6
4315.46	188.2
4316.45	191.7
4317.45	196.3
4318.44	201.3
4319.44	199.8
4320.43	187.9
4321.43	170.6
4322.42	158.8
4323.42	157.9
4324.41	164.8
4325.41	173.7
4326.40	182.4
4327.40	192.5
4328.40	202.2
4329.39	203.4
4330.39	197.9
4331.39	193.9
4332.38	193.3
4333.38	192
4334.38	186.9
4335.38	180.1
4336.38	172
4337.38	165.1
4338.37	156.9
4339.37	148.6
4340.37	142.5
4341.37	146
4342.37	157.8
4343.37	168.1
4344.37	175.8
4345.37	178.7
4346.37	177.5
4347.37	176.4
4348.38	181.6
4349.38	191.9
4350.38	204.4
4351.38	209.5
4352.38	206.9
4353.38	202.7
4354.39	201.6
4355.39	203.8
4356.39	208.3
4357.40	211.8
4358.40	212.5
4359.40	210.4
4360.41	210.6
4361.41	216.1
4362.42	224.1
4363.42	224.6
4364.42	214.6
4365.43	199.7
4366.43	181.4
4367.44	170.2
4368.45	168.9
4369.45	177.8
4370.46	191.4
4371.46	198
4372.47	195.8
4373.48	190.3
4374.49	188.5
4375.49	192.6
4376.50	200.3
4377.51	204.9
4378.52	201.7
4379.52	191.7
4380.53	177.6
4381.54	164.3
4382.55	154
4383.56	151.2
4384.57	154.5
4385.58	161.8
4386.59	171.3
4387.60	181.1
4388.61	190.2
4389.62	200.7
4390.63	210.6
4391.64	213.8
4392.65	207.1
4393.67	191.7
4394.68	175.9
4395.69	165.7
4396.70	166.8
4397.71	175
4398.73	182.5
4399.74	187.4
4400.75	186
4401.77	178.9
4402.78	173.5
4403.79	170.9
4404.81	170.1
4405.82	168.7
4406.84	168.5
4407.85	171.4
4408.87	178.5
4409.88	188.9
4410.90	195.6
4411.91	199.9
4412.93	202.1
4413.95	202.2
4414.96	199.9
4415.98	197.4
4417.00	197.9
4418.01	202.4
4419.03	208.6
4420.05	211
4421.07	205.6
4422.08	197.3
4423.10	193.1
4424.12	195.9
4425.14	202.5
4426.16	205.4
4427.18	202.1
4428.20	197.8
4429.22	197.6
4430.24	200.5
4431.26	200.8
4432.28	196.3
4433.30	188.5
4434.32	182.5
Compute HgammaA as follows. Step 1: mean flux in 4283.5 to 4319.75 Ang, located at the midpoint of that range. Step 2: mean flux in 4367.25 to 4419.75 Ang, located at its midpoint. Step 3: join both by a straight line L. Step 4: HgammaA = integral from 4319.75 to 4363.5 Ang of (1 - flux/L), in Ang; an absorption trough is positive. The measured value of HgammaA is -5.0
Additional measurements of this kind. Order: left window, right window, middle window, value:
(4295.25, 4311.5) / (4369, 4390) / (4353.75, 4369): -3.03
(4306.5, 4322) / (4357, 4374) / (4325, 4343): 0.43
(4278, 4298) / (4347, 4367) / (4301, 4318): 2.62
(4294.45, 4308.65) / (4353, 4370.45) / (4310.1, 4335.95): -4.85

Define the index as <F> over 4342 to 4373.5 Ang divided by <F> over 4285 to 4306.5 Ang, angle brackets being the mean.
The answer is 1.36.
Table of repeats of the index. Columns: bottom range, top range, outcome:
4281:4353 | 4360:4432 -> 1.15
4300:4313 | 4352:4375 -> 1.51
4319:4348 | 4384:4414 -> 1.04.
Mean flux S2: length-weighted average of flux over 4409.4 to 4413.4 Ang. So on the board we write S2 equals 196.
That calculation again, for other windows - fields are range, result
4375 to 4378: 199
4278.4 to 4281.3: 171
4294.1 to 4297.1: 151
